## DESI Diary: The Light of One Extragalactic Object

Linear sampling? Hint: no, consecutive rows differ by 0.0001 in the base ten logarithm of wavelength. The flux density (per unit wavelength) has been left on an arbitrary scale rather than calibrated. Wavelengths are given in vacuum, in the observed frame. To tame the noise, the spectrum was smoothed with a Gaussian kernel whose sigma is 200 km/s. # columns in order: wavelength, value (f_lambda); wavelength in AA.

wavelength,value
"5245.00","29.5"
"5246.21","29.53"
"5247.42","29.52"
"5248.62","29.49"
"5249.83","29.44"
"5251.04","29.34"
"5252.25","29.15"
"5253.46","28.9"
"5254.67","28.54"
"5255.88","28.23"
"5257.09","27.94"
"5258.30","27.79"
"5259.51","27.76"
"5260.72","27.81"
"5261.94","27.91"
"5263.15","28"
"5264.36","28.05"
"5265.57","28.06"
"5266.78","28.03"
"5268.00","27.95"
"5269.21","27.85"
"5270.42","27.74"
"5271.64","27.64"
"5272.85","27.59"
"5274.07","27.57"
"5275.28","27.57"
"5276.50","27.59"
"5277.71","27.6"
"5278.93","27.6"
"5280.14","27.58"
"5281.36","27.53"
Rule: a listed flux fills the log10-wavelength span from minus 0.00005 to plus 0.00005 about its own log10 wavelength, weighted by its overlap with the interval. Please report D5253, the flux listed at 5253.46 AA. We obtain 28.9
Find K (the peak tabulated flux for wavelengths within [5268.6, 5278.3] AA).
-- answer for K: 27.85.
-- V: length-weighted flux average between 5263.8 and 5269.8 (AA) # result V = 28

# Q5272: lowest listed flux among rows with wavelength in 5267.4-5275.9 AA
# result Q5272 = 27.57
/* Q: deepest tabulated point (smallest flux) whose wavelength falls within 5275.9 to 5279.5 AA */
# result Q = 27.59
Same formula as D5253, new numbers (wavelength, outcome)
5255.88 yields 28.23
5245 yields 29.5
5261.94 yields 27.91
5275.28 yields 27.57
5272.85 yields 27.59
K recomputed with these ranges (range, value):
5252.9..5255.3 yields 28.9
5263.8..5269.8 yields 28.06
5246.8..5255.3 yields 29.52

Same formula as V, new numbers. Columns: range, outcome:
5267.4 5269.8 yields 27.9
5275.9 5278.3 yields 27.7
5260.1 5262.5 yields 27.8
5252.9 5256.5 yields 28.6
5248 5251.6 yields 29.5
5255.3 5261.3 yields 27.9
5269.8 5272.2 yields 27.7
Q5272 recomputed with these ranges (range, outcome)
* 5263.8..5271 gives 27.74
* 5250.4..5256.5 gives 28.23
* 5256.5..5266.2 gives 27.76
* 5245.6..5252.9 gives 29.15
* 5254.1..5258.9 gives 27.79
